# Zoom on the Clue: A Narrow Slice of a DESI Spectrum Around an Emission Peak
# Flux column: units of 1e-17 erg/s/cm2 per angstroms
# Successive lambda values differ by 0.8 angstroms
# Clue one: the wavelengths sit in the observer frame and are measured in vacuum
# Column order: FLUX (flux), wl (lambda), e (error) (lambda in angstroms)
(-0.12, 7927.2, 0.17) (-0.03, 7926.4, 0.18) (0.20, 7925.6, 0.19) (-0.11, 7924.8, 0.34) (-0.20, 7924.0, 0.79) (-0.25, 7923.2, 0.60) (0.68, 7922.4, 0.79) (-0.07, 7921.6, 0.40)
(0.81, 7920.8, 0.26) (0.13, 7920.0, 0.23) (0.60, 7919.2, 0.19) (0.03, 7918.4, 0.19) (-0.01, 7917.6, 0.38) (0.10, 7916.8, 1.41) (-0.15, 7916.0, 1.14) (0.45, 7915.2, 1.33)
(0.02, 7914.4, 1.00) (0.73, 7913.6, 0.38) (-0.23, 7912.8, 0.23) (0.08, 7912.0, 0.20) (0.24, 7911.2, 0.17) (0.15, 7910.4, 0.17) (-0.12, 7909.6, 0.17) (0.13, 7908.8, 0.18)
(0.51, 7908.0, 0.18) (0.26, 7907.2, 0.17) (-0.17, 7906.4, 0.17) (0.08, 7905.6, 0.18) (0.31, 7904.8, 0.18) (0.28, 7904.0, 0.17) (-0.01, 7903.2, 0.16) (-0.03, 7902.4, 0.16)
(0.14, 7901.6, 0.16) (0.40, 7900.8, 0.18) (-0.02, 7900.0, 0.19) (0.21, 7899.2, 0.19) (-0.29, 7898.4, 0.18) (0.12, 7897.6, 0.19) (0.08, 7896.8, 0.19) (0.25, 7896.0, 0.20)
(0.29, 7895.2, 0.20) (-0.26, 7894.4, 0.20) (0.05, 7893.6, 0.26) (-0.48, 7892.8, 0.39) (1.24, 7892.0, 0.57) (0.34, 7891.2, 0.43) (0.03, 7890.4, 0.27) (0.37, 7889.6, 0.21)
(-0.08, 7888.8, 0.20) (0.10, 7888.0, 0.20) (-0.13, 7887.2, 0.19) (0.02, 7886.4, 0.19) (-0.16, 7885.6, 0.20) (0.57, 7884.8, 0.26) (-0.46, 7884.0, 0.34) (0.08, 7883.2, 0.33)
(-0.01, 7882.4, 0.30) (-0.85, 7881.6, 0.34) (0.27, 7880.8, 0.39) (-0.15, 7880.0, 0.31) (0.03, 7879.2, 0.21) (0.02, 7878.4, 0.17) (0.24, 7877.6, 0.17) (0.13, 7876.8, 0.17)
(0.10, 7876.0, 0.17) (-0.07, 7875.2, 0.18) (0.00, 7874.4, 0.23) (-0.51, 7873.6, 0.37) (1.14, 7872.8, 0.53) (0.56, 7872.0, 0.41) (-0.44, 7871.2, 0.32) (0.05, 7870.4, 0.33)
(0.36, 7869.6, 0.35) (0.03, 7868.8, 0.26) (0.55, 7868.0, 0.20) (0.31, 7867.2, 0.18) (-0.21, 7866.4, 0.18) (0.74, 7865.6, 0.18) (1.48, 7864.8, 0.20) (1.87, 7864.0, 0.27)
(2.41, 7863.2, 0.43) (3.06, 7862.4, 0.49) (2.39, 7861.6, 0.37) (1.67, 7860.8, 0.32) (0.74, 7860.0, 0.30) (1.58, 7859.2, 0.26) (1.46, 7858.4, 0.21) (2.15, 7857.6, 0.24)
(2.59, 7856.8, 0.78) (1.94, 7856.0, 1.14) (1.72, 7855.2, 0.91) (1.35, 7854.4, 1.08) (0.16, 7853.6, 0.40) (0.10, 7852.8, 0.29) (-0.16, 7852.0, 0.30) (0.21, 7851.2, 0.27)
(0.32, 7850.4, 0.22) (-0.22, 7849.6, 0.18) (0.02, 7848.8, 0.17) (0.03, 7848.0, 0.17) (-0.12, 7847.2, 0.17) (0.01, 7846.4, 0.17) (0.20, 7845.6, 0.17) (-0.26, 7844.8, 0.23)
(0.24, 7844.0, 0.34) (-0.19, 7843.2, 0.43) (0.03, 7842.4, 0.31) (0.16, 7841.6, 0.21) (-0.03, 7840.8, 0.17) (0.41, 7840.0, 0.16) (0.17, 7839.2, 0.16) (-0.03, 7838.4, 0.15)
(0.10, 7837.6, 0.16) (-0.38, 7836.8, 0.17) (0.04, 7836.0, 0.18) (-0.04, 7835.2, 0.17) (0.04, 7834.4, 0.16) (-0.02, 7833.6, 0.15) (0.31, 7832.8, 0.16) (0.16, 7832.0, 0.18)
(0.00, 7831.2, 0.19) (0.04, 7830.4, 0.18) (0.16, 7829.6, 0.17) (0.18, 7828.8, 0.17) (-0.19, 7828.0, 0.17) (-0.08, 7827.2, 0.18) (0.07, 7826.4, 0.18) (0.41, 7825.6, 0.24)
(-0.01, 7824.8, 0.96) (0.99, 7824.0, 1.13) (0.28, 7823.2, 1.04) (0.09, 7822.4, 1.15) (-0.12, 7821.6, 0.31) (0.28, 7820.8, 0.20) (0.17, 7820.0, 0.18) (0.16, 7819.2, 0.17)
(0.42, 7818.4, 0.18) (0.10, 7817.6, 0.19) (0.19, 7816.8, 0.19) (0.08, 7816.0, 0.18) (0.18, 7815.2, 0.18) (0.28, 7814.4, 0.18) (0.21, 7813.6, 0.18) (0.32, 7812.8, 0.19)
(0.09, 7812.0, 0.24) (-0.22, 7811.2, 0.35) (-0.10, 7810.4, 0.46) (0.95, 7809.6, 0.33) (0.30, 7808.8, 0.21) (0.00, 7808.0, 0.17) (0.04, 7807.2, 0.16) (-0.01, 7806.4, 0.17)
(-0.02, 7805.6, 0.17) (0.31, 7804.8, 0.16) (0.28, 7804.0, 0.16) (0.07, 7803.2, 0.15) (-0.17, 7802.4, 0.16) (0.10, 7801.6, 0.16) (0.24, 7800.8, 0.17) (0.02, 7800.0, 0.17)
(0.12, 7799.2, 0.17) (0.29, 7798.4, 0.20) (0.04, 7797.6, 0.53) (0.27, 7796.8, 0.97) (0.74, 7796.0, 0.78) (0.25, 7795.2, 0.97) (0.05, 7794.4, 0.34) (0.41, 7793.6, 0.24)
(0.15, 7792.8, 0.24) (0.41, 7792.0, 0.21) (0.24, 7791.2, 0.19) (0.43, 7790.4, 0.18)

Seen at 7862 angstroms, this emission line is [O II] 3727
